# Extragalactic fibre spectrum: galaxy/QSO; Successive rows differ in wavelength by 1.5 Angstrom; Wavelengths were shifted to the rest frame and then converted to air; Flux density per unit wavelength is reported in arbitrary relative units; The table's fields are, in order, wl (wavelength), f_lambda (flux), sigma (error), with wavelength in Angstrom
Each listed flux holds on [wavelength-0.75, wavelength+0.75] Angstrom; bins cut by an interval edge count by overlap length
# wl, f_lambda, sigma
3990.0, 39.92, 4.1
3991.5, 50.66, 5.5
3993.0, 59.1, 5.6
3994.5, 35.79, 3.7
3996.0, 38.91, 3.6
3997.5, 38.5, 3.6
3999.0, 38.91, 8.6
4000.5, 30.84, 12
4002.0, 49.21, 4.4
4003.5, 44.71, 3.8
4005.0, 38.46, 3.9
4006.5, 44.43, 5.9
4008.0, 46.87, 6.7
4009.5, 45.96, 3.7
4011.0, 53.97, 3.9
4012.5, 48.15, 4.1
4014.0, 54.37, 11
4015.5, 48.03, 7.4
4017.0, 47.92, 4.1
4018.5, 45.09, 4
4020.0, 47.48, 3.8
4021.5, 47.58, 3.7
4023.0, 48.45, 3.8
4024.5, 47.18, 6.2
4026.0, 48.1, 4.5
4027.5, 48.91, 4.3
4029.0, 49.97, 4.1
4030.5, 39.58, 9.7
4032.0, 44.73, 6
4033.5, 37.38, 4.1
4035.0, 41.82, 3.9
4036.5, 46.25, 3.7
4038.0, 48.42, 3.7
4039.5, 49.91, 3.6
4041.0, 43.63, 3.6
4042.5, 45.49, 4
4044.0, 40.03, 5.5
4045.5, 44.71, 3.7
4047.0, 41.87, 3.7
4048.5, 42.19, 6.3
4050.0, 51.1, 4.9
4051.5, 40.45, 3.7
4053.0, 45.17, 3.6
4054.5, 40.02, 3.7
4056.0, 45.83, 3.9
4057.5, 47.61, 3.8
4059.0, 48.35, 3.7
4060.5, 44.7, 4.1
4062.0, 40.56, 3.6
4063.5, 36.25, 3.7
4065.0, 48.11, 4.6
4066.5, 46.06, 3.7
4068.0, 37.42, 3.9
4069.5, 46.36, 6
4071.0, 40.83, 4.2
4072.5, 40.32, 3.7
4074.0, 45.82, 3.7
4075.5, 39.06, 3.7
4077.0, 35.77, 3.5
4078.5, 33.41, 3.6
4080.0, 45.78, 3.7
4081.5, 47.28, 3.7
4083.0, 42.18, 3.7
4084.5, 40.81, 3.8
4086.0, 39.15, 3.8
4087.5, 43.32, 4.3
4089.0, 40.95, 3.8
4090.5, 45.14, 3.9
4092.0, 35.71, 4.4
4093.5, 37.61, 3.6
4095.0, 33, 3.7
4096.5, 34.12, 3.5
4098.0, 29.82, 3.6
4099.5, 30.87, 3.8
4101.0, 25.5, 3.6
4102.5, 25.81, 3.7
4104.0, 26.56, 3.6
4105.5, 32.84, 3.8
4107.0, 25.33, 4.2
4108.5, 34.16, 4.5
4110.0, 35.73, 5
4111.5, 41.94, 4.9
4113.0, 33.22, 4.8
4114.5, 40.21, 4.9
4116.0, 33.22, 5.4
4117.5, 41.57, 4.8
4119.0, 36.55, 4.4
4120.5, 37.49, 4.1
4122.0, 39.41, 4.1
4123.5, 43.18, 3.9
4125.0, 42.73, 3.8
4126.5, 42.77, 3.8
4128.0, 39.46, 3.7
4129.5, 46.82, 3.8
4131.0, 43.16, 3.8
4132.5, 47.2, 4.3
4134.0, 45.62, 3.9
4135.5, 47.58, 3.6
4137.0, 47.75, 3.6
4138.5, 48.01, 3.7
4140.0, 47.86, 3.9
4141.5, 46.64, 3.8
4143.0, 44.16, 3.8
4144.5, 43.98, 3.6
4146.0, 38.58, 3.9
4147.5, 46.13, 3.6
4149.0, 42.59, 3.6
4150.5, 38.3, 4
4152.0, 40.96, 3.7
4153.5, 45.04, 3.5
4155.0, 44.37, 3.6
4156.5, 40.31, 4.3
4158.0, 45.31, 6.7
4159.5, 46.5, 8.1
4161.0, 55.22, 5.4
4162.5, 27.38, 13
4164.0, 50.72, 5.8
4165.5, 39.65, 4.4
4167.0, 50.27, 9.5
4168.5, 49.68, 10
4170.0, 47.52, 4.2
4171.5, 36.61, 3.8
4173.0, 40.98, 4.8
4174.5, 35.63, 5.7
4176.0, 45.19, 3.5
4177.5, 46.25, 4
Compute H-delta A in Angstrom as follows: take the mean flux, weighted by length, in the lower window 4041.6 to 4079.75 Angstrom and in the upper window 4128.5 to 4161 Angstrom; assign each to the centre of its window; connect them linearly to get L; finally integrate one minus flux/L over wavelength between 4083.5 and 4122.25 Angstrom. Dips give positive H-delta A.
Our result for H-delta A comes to 7.4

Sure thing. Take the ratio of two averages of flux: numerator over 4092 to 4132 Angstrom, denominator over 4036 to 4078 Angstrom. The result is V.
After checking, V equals 0.83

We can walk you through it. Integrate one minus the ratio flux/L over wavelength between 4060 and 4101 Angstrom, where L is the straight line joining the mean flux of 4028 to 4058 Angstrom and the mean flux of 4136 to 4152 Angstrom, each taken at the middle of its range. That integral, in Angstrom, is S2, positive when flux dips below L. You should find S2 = 4.2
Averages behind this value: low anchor 44.3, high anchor 44.3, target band 39.7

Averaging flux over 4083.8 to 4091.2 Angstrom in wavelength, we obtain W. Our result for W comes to 41.9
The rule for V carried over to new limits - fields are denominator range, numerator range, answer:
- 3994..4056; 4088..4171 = 0.90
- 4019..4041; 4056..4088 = 0.92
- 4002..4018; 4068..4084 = 0.88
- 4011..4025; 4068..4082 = 0.85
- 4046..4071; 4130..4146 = 1.05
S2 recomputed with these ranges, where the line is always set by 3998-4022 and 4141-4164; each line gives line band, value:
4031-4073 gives 1.10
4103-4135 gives 3.86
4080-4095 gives 1.08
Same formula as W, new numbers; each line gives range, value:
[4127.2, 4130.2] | 43.1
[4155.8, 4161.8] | 46.7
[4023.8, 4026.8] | 47.7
